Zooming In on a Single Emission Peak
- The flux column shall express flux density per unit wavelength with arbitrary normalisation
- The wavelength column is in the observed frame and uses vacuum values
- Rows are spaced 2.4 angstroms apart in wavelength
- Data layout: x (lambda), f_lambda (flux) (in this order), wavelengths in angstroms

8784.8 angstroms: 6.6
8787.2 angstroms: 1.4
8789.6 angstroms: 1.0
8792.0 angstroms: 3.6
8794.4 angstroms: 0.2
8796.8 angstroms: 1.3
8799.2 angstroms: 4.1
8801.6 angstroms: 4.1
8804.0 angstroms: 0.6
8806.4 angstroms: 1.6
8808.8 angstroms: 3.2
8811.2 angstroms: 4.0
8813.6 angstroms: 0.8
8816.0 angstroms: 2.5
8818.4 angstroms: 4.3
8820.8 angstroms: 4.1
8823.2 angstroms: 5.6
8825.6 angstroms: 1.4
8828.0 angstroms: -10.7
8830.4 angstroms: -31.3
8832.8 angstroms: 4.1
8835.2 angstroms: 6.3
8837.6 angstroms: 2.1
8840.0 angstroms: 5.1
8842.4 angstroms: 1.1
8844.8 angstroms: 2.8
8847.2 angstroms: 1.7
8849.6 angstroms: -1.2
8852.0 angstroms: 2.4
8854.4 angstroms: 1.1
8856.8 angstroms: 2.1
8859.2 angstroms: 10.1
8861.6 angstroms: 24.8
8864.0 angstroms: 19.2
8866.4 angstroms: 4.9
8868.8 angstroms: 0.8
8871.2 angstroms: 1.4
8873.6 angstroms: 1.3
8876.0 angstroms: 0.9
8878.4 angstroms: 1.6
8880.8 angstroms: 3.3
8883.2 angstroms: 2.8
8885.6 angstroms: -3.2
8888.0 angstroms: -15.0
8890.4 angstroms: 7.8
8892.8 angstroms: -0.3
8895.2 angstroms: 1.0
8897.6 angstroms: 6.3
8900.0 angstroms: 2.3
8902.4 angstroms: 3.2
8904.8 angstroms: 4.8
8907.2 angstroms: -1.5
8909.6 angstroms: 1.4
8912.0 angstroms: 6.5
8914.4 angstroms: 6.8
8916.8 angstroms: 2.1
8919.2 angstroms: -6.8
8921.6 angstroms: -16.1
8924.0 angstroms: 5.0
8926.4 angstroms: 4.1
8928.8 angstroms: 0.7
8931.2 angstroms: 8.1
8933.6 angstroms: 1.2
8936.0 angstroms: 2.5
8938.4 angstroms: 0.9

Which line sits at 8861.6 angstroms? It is H-beta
